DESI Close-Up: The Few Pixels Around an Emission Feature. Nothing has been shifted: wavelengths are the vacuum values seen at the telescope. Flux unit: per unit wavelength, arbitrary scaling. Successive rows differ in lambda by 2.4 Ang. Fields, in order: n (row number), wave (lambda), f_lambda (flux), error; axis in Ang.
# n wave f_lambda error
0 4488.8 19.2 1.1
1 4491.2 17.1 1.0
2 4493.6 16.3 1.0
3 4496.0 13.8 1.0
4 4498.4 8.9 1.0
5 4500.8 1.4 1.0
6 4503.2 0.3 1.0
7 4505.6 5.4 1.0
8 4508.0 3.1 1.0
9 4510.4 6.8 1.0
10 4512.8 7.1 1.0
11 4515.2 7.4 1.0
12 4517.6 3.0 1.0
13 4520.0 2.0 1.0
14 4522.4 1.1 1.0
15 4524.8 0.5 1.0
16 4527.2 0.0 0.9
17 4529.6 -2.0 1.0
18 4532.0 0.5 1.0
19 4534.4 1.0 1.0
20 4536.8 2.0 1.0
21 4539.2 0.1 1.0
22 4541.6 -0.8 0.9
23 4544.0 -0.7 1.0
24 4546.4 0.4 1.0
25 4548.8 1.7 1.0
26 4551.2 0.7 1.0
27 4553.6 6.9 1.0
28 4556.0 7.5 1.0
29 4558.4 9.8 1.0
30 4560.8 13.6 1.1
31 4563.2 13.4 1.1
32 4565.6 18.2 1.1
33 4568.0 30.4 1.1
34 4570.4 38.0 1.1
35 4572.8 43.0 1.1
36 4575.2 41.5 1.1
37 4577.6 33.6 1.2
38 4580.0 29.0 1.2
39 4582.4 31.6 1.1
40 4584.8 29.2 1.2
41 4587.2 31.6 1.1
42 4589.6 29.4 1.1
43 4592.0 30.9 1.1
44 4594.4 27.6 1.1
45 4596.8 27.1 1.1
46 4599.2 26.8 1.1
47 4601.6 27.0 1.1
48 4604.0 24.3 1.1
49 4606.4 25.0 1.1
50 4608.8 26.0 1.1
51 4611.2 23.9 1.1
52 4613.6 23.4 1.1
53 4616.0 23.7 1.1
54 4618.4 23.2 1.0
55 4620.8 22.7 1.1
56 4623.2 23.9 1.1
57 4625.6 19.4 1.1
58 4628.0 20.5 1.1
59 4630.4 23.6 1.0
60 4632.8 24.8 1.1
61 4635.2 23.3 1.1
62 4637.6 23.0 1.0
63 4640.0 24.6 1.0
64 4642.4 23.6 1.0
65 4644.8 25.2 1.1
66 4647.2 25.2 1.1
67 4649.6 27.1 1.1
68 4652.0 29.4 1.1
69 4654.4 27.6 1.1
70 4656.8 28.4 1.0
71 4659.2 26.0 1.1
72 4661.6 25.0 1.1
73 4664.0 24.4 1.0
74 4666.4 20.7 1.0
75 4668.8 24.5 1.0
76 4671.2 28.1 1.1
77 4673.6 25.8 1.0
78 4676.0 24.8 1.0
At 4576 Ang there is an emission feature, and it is Ly-alpha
